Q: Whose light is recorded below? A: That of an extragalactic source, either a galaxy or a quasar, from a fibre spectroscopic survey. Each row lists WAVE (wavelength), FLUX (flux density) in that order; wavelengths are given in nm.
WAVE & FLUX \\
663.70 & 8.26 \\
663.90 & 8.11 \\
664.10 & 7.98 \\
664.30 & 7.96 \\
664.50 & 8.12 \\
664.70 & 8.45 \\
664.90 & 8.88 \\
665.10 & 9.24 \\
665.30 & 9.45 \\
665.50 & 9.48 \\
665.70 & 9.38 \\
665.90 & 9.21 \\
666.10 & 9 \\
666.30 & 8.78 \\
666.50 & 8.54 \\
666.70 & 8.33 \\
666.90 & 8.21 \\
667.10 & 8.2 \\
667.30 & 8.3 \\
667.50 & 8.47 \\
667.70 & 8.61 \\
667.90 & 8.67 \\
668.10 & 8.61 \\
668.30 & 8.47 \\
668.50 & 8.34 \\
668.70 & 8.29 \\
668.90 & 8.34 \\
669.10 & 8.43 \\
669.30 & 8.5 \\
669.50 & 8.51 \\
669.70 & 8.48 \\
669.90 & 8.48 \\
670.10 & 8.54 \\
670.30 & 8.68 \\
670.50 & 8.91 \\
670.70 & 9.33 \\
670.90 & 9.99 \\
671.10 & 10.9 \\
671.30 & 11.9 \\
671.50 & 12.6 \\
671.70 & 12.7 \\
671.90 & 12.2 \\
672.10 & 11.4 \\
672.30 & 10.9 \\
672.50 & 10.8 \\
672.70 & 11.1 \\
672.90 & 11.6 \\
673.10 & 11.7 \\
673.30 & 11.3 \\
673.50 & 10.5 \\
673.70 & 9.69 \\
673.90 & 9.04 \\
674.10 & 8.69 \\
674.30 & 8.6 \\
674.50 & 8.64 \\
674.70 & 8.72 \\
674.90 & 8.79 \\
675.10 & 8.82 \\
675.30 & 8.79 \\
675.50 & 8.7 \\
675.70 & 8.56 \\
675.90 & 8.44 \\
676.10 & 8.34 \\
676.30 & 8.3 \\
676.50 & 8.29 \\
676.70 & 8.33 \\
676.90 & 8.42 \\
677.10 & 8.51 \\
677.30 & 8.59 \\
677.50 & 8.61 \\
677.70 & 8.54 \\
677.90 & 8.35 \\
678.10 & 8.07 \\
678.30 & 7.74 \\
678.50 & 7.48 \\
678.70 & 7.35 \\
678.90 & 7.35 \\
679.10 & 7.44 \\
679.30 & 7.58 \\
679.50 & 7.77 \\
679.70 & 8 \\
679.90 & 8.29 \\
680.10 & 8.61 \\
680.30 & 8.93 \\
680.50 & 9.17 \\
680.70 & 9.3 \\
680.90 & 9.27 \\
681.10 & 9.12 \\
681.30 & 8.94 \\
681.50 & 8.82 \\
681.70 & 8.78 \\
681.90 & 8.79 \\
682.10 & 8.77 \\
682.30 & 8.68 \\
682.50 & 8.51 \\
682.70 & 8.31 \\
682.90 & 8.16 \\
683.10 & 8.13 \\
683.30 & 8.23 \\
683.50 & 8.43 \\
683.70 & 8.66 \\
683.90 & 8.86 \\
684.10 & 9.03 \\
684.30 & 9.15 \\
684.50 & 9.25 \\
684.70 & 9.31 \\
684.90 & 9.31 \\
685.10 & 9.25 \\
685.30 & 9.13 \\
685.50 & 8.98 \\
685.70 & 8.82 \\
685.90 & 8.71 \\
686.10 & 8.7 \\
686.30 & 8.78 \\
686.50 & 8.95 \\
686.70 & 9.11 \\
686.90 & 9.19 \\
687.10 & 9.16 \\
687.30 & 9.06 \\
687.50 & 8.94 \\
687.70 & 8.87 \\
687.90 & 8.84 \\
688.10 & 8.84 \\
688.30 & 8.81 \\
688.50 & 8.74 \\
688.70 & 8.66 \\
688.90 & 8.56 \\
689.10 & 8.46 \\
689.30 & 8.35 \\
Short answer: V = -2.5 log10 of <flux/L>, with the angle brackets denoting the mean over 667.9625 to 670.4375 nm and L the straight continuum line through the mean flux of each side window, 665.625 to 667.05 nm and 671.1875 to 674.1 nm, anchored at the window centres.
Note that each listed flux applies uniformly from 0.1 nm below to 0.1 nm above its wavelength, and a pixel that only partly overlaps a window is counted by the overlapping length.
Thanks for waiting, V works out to 0.161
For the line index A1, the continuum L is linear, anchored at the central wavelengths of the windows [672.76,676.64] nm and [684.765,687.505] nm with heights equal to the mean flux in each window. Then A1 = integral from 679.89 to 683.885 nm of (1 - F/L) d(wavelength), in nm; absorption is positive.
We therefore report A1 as 0.17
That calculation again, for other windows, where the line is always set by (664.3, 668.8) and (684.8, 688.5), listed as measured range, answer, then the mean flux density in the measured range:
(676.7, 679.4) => 0.251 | 8.01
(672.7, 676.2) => -0.246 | 9.4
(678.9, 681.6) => 0.109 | 8.51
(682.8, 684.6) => 0.053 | 8.66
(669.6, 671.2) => -0.081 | 9.16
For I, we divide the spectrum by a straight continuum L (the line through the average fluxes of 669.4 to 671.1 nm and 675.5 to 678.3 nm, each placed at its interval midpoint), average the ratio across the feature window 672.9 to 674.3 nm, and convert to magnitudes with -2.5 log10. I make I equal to -0.17 mag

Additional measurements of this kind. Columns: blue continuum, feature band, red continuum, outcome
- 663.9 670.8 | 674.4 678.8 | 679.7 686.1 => 0.045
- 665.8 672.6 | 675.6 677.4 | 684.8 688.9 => 0.093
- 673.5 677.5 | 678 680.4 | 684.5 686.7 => 0.120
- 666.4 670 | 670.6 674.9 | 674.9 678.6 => -0.245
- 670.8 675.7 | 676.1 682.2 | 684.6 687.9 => 0.159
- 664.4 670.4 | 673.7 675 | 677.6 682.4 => -0.041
